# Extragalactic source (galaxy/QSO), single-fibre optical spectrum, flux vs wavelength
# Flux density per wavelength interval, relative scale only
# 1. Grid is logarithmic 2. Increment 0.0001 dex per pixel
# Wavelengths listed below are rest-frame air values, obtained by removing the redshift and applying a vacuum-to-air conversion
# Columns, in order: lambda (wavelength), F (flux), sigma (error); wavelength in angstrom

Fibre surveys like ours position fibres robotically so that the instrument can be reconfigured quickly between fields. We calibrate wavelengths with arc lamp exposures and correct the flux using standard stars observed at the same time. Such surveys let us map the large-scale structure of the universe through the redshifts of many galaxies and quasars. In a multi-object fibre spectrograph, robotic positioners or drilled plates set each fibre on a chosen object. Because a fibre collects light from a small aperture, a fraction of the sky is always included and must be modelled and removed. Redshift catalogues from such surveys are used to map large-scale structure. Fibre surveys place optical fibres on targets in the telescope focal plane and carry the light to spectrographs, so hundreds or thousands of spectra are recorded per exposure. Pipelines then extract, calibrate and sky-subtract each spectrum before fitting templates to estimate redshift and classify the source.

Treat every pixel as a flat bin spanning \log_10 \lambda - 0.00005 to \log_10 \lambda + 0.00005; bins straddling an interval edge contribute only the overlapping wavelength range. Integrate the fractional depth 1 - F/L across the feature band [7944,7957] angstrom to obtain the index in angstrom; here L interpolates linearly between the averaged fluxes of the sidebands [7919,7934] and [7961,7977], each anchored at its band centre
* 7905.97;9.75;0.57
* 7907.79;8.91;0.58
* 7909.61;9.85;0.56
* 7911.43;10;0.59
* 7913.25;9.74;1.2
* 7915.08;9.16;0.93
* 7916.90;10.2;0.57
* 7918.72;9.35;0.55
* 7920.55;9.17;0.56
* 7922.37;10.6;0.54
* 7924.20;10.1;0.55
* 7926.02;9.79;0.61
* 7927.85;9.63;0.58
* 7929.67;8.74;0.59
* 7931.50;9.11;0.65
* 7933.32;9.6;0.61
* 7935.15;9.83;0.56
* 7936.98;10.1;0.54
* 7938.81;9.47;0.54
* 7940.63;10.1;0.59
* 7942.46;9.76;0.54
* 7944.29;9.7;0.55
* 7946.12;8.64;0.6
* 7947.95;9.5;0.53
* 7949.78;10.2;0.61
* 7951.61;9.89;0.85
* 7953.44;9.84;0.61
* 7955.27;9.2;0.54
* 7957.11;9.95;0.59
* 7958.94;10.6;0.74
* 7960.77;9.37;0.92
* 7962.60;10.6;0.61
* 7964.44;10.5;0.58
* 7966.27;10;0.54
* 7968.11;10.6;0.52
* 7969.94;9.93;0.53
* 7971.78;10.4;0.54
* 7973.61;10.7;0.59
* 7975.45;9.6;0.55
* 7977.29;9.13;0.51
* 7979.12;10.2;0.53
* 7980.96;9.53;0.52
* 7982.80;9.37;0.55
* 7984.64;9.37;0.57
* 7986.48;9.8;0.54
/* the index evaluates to 0.5 angstrom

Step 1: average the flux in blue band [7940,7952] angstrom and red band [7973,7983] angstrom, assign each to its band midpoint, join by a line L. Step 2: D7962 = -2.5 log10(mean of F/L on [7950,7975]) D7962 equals -0.04 mag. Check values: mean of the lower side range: 9.66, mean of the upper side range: 9.75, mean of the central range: 10.1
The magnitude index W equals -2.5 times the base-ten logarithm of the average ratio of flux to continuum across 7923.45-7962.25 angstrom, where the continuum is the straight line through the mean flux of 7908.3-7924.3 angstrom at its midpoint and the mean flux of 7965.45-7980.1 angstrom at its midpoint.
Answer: 0.02 mag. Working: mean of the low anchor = 9.76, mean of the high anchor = 10.1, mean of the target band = 9.69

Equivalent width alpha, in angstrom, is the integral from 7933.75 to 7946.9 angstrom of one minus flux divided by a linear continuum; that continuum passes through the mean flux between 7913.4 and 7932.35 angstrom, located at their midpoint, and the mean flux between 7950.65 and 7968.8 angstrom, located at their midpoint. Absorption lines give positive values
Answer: 0.2 angstrom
